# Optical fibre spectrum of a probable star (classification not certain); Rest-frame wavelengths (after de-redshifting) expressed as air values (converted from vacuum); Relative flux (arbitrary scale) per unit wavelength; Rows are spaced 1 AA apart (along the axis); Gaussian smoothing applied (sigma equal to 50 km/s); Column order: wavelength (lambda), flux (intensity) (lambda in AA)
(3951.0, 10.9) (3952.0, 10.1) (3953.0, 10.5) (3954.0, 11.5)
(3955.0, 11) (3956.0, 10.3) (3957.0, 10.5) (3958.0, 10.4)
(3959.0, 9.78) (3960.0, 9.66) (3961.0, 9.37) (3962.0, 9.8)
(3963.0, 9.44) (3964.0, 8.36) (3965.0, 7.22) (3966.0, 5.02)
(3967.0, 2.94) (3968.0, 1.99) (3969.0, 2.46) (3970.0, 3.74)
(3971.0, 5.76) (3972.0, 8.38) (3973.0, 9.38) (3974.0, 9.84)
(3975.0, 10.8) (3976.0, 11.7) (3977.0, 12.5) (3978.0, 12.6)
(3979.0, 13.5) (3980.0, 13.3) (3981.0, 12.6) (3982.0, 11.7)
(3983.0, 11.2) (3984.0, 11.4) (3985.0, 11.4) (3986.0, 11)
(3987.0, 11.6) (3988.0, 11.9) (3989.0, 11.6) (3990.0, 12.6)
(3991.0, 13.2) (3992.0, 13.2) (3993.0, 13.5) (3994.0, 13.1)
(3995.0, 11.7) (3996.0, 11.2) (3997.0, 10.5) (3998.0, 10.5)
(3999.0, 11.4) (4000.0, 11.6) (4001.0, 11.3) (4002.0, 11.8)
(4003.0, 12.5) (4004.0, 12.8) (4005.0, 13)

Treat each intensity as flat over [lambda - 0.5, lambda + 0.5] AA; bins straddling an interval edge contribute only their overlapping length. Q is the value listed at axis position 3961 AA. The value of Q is 9.37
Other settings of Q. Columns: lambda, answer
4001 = 11.3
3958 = 10.4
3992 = 13.2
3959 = 9.78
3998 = 10.5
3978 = 12.6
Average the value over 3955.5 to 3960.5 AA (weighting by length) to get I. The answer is 10.1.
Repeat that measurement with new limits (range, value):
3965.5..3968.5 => 3.32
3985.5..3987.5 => 11.3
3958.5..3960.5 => 9.72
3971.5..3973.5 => 8.88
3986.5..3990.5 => 11.9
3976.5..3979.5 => 12.9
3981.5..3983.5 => 11.4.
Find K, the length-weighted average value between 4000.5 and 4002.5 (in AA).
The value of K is 11.6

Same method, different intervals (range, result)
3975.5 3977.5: 12.1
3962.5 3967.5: 6.6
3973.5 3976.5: 10.8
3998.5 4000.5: 11.5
